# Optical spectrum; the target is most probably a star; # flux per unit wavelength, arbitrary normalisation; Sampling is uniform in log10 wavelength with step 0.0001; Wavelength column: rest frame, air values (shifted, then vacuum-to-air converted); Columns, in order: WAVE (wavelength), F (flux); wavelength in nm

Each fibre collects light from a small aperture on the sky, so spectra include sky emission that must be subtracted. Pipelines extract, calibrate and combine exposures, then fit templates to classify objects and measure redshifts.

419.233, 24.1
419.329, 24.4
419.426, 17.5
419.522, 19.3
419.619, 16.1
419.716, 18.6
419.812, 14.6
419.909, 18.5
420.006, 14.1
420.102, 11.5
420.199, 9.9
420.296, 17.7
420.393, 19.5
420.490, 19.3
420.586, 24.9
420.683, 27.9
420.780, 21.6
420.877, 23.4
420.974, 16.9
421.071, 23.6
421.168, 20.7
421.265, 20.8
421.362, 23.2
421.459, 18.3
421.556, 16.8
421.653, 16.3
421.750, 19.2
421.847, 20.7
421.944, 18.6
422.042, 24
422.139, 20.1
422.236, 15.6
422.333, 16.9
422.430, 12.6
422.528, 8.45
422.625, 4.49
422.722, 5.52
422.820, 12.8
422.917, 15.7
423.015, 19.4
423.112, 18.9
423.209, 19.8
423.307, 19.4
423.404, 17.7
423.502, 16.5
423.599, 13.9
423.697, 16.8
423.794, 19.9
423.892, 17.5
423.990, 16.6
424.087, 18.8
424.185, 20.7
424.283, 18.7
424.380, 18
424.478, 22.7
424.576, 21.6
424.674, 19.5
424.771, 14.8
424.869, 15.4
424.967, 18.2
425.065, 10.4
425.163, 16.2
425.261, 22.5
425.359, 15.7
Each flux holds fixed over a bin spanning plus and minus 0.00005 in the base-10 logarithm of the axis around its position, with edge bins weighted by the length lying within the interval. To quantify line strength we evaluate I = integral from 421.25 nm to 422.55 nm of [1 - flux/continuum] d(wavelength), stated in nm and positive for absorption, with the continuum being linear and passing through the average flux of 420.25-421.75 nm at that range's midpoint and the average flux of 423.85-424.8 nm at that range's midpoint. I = 0.14 nm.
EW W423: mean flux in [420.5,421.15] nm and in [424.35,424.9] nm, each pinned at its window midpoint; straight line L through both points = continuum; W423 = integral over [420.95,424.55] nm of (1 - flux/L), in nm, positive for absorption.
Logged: 0.554 nm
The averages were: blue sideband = 22.7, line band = 17.5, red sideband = 18.8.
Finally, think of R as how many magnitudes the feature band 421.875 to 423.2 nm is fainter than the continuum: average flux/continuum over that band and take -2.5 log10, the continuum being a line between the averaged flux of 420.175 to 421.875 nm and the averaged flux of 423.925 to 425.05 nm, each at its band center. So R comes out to 0.27 mag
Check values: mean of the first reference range 20.2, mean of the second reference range 18.4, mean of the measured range 15.1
